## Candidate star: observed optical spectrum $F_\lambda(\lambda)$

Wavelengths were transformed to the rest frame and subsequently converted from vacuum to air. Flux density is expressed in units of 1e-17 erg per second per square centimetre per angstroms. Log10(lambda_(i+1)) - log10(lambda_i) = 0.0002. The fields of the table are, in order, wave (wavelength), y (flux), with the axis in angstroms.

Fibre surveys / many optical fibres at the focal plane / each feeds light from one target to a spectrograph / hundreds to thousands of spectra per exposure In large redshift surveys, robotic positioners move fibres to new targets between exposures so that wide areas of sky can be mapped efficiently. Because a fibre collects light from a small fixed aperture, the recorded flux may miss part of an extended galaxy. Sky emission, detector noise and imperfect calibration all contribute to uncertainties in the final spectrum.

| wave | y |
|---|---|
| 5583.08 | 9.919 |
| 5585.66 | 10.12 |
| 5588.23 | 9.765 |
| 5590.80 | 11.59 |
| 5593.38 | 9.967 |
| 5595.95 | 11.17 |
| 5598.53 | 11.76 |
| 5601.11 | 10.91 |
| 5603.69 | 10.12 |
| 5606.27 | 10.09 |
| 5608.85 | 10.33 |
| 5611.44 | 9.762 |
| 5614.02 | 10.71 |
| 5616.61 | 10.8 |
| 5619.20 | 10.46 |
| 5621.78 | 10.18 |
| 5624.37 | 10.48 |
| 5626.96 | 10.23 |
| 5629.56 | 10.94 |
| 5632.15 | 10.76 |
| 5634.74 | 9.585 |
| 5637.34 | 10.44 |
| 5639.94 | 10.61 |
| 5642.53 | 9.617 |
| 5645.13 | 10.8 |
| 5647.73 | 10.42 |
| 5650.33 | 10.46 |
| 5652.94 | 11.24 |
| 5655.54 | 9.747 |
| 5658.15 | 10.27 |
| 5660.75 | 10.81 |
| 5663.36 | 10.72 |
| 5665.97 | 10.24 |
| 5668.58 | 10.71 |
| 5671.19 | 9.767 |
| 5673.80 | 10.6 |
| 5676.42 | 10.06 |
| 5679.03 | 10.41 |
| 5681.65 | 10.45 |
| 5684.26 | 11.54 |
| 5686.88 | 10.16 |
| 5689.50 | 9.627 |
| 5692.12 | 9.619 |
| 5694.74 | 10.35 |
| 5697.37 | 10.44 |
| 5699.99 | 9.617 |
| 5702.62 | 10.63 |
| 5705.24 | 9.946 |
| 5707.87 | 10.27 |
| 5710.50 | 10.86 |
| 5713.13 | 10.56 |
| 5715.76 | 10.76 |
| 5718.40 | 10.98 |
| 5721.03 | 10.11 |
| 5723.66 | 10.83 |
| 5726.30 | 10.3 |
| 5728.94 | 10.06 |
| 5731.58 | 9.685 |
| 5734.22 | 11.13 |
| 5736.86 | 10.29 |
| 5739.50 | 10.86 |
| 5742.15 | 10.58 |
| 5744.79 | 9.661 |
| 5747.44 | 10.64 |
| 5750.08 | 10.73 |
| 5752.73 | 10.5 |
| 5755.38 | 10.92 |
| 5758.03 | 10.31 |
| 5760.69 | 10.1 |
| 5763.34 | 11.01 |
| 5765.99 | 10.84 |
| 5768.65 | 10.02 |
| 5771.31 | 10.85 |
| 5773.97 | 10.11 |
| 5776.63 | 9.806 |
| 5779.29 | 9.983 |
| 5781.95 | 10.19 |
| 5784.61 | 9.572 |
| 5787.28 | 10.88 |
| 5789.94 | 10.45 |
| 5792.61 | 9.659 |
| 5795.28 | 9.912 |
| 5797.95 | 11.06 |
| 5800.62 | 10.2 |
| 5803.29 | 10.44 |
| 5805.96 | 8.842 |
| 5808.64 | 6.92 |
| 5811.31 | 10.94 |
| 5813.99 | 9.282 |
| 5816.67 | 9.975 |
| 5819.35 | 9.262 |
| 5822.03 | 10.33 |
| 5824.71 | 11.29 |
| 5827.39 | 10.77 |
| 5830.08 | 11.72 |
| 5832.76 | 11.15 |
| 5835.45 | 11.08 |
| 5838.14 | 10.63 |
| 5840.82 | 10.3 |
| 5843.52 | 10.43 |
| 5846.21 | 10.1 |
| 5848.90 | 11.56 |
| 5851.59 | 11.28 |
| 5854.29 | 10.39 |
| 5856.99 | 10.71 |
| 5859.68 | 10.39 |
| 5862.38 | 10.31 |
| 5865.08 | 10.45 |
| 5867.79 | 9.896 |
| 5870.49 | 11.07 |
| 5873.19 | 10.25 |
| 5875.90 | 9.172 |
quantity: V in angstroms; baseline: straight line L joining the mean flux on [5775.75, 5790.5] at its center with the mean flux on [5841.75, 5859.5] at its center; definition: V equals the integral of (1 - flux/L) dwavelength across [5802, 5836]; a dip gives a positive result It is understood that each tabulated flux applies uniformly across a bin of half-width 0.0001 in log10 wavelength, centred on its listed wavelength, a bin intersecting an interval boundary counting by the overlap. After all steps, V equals 1.0 angstroms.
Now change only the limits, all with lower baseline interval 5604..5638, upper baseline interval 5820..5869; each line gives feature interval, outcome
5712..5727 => -0.1 angstroms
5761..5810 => 2.6 angstroms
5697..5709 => 0.4 angstroms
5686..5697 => 0.5 angstroms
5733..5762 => 0.1 angstroms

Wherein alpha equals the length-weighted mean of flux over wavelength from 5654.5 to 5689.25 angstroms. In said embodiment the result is 10.4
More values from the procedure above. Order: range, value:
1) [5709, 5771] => 10.5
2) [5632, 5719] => 10.4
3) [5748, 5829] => 10.2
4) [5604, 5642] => 10.4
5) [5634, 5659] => 10.3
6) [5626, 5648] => 10.4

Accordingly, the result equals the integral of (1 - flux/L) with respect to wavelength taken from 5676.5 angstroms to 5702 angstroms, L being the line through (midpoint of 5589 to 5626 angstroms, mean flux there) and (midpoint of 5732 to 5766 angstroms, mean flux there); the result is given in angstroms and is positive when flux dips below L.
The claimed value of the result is 0.8 angstroms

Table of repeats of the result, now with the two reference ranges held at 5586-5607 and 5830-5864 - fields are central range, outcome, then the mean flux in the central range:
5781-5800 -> 0.84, 10.2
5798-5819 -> 2.21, 9.6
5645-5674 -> 0.59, 10.5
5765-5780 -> 0.63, 10.3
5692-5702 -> 0.56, 10.1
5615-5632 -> 0.22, 10.5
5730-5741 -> 0.23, 10.5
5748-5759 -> 0.09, 10.6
